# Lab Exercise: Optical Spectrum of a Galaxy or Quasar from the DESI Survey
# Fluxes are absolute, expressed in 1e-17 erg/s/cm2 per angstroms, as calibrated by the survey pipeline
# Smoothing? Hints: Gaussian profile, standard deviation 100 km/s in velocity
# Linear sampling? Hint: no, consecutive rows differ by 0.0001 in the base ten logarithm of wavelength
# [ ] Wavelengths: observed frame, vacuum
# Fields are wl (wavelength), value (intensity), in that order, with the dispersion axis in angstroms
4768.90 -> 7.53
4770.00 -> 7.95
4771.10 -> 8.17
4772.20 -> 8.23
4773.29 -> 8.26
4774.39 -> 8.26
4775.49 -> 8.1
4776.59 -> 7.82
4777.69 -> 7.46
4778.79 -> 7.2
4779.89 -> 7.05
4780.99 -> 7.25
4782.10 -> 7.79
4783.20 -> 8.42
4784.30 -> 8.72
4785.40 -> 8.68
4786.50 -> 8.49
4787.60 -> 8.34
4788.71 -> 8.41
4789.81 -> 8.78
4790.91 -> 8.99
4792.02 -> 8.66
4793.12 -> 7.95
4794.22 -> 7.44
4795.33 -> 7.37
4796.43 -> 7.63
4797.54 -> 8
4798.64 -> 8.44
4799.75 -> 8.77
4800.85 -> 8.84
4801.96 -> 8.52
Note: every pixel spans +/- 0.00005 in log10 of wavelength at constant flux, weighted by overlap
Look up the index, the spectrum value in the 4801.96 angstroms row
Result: 8.52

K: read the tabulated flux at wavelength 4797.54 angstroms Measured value 8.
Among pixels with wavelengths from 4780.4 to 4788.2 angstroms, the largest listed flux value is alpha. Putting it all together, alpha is 8.72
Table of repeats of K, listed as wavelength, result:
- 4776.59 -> 7.82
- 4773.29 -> 8.26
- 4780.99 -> 7.25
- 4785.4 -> 8.68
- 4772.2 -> 8.23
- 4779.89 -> 7.05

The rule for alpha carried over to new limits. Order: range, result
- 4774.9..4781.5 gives 8.1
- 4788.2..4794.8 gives 8.99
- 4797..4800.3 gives 8.77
